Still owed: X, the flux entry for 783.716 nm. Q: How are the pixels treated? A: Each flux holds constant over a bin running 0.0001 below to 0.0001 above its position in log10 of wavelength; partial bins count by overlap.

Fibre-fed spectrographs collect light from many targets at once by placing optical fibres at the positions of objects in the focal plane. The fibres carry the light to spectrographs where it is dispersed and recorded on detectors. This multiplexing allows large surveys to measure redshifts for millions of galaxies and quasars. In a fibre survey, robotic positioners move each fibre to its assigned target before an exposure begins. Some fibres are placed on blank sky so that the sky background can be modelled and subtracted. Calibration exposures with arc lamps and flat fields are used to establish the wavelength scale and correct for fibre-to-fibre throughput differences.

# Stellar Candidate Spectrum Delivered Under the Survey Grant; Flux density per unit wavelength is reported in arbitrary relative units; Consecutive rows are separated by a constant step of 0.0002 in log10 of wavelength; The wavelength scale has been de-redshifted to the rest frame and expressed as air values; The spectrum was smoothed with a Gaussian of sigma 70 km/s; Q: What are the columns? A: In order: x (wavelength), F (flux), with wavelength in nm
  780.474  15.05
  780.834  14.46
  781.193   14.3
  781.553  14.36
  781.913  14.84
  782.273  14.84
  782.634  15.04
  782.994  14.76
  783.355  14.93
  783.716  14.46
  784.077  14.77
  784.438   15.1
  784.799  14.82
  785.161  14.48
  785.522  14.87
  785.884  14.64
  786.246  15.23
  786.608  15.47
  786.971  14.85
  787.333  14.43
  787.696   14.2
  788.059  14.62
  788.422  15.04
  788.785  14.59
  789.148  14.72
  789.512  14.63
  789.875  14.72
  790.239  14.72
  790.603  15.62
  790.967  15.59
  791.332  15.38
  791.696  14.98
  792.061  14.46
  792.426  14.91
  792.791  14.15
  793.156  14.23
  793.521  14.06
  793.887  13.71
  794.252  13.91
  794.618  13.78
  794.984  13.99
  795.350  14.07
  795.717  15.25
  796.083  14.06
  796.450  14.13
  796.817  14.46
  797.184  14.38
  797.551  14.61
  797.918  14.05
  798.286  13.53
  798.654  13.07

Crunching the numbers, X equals 14.46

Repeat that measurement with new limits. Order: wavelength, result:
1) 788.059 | 14.62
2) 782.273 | 14.84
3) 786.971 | 14.85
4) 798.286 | 13.53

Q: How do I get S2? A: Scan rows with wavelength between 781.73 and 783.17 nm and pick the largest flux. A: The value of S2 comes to 15.04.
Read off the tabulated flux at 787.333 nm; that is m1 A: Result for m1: 14.43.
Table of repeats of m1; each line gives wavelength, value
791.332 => 15.38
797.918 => 14.05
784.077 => 14.77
